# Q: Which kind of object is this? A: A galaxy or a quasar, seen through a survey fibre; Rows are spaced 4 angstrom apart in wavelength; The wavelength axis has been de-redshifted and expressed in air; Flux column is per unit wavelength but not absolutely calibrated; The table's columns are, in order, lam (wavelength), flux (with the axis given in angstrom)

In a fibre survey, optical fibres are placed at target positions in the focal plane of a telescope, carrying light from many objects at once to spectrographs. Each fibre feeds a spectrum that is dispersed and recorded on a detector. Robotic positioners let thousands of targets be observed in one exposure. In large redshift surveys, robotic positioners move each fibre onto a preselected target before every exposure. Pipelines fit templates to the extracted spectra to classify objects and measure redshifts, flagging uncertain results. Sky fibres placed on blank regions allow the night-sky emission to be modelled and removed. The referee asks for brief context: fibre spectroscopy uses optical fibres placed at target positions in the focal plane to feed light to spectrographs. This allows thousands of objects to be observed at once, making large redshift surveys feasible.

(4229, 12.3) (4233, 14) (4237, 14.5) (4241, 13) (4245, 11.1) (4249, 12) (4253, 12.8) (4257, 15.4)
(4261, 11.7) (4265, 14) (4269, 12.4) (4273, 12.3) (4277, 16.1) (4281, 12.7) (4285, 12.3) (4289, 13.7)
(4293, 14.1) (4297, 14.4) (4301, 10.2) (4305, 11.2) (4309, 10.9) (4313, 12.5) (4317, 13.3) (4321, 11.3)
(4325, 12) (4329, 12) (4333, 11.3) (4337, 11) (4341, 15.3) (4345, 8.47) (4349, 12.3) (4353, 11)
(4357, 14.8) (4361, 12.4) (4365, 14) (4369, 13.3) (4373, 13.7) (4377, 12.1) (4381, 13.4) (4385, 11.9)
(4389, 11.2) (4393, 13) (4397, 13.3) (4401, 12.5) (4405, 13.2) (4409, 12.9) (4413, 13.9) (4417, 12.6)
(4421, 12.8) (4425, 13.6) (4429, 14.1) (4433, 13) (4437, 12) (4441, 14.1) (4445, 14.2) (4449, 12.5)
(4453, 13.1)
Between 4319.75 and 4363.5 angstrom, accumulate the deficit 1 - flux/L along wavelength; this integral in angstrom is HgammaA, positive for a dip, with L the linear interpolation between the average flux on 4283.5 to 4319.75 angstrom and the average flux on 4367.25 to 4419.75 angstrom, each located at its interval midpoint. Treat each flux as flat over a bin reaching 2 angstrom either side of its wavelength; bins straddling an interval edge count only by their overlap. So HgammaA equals 2.2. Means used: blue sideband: 12.5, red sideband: 12.8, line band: 12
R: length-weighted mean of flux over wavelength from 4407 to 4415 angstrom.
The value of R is 13.4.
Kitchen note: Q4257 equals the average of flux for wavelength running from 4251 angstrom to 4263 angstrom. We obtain 13.3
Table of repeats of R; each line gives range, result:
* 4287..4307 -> 12.7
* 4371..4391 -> 12.5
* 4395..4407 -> 13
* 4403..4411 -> 13.1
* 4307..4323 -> 12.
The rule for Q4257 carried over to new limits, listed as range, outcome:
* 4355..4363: 13.6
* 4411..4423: 13.1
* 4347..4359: 12.7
